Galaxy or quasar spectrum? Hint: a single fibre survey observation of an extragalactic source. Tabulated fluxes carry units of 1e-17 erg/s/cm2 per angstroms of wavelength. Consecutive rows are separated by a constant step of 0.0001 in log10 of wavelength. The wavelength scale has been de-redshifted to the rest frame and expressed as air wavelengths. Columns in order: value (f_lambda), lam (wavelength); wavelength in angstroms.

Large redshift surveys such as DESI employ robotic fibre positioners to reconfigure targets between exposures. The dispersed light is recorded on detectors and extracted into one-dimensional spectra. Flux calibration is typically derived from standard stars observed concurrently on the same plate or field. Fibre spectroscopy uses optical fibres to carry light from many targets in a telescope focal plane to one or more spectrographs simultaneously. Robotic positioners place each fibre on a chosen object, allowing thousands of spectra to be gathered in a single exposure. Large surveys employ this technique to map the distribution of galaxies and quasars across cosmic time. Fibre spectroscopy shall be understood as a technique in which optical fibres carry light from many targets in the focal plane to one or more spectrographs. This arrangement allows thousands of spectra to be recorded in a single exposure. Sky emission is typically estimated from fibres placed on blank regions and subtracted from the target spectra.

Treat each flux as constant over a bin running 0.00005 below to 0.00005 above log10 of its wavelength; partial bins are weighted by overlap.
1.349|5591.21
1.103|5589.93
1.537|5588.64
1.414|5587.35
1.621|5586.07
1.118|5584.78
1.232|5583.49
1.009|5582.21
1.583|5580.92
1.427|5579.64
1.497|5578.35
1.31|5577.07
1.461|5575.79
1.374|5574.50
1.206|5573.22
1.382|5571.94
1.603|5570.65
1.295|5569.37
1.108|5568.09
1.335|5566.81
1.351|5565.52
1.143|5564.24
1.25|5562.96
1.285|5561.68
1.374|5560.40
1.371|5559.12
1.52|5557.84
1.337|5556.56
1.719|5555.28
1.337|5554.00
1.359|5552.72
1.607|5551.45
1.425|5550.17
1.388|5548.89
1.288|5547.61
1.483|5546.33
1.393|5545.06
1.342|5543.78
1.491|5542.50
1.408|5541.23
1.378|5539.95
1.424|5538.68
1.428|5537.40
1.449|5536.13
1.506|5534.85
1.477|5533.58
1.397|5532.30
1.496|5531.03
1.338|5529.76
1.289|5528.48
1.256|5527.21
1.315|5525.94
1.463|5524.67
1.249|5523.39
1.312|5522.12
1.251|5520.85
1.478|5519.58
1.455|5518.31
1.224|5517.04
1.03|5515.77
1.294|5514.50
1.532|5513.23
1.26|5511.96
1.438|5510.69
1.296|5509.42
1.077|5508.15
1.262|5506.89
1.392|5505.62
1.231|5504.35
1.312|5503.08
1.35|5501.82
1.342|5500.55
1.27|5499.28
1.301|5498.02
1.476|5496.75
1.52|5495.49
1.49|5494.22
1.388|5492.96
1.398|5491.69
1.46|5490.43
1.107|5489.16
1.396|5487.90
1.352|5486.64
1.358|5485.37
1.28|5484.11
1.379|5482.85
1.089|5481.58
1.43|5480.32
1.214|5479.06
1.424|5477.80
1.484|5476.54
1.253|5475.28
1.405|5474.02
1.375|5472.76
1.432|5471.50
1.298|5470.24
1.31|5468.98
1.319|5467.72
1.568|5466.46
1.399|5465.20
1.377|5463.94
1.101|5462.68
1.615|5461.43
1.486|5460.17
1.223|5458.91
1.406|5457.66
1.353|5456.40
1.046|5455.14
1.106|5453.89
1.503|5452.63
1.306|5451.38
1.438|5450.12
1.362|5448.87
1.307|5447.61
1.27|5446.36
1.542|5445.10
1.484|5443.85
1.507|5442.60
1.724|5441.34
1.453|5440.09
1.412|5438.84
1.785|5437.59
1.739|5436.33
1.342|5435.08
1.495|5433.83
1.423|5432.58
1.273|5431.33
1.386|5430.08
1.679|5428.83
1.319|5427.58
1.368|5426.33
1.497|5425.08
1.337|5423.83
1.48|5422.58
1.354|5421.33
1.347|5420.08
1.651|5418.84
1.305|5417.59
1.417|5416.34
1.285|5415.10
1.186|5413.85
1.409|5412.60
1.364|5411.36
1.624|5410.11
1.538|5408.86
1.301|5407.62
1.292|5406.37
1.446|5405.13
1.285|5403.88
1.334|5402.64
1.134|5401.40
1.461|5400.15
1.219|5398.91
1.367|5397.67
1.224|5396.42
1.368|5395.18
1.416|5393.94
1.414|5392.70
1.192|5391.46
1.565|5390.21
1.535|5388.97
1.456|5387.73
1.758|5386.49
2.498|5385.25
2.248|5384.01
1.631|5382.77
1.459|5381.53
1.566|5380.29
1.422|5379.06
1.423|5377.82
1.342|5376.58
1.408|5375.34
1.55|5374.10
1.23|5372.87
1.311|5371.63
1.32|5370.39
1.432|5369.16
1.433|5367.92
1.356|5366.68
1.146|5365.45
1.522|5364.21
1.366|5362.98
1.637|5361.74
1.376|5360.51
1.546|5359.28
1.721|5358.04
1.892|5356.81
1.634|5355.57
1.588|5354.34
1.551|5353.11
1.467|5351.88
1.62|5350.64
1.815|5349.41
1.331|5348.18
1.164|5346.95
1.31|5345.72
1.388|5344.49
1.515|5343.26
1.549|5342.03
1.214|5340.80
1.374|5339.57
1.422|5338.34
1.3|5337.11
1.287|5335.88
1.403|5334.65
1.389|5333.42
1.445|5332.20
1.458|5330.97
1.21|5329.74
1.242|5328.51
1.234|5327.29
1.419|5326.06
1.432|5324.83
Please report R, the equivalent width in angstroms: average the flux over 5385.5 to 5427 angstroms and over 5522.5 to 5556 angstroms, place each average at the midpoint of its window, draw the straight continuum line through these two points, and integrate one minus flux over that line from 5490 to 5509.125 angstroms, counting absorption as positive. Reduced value 0.8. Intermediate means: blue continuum 1.4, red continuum 1.41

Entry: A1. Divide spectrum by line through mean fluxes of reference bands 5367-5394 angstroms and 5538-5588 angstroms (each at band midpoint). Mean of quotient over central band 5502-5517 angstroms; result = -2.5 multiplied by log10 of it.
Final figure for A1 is 0.110 mag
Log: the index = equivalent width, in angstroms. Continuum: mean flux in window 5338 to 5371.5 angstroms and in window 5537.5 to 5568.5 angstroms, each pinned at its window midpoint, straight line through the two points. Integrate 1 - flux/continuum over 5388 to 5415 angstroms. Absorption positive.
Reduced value 1.55 angstroms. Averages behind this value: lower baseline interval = 1.47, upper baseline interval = 1.38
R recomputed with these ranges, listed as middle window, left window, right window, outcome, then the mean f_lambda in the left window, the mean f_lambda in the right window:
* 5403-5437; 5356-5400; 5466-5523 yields 0.6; 1.5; 1.34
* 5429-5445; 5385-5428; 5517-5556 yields -1.1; 1.41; 1.4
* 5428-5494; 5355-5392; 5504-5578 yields 2.5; 1.53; 1.36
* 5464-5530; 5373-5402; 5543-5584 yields 3.7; 1.5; 1.37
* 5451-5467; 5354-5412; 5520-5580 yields 1.0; 1.47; 1.38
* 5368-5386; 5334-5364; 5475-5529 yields -1.3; 1.48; 1.33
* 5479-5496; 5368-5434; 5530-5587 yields 0.7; 1.44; 1.39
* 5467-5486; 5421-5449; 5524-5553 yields 1.3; 1.46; 1.41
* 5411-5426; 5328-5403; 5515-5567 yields 0.5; 1.46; 1.38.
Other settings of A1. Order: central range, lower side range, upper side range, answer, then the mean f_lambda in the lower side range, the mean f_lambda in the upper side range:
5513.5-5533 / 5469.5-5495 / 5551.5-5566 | 0.03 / 1.35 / 1.38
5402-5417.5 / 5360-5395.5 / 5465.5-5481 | 0.07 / 1.5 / 1.38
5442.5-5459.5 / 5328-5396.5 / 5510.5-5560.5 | 0.07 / 1.47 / 1.39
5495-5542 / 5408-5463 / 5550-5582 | 0.03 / 1.42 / 1.38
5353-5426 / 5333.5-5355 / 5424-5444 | 0.00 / 1.43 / 1.49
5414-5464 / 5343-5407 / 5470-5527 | -0.01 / 1.47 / 1.34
